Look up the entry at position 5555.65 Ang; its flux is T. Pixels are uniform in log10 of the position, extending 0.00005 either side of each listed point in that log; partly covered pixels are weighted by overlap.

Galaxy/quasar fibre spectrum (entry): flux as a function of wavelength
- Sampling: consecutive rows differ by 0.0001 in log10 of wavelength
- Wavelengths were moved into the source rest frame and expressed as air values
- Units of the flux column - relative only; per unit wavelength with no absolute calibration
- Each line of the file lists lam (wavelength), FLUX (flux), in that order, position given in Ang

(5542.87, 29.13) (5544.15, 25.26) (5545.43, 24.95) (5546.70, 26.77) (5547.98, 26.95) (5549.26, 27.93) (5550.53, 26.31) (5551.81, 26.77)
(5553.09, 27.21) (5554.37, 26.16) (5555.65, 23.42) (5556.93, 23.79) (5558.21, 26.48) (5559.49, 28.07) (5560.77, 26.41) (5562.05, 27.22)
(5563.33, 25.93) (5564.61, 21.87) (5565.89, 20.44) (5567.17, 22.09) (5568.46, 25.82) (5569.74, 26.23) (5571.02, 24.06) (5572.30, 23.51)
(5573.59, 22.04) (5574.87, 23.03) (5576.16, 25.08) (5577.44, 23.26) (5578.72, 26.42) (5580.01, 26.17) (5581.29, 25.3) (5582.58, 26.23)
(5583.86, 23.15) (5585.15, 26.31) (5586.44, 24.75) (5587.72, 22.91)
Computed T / 23.42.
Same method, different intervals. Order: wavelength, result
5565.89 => 20.44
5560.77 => 26.41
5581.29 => 25.3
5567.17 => 22.09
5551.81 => 26.77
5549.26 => 27.93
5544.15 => 25.26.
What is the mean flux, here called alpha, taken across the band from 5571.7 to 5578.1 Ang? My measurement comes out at 23.4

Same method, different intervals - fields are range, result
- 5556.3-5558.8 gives 25.1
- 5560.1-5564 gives 26.5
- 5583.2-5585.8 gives 24.7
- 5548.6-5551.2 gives 27.2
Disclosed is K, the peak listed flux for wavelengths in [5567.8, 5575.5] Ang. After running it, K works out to 26.23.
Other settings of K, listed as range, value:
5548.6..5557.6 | 27.93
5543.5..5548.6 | 26.95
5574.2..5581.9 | 26.42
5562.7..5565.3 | 25.93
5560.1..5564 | 27.22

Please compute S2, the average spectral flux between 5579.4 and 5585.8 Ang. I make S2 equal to 25.4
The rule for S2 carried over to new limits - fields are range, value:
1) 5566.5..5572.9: 24.3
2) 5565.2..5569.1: 22.8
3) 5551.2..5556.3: 25.9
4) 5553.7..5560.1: 25.6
